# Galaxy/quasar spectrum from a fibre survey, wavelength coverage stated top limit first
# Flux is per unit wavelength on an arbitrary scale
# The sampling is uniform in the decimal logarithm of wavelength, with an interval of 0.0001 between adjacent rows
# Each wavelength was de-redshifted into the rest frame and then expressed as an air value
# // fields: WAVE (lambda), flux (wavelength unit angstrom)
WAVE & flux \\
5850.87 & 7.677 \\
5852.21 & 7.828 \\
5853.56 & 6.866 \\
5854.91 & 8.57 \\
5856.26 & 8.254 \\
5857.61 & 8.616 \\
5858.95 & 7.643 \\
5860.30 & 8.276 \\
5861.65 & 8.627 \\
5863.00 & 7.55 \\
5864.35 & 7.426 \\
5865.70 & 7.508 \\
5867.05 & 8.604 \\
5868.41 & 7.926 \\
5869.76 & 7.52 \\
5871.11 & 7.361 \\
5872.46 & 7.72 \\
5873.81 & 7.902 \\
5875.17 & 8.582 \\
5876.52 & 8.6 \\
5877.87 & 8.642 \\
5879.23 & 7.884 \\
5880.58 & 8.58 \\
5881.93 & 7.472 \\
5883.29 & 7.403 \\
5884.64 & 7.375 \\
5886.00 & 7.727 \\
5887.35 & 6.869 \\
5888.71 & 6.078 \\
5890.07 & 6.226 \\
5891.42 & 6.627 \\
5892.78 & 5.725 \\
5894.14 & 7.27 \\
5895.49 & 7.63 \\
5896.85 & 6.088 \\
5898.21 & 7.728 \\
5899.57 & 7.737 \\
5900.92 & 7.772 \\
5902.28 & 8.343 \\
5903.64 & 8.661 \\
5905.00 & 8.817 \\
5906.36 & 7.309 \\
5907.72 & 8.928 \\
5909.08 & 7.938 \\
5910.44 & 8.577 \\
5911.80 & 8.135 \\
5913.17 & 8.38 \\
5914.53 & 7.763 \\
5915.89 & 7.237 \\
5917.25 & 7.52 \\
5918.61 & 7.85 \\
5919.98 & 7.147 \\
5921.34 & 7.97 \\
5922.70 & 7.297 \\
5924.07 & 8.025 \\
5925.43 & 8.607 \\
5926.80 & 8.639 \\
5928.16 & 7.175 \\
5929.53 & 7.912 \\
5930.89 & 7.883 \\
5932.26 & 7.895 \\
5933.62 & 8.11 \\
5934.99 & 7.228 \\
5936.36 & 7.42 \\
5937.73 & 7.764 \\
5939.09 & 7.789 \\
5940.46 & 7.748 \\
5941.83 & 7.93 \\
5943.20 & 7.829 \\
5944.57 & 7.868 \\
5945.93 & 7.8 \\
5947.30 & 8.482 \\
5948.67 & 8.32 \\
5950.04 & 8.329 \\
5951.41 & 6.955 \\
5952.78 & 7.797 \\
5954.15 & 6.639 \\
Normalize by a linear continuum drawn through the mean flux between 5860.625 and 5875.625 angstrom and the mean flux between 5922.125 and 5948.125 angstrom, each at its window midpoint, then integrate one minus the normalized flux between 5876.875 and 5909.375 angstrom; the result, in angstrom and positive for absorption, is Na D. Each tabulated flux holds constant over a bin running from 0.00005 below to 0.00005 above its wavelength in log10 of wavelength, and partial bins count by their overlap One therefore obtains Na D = 1.4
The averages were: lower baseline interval 7.88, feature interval 7.54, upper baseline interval 7.87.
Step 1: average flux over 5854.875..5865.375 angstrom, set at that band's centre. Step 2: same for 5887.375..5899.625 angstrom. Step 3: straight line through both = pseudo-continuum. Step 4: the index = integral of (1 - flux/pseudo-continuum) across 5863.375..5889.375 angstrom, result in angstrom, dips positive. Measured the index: -1.1 angstrom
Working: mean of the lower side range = 8.08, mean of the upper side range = 6.74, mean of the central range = 7.74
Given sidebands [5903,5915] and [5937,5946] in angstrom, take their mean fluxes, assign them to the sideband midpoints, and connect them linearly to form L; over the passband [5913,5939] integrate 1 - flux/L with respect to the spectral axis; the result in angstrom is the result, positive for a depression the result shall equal 0.9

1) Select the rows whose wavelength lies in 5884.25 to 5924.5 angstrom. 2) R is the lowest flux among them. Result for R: 5.725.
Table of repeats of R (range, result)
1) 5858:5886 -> 7.361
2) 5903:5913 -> 7.309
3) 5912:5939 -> 7.147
